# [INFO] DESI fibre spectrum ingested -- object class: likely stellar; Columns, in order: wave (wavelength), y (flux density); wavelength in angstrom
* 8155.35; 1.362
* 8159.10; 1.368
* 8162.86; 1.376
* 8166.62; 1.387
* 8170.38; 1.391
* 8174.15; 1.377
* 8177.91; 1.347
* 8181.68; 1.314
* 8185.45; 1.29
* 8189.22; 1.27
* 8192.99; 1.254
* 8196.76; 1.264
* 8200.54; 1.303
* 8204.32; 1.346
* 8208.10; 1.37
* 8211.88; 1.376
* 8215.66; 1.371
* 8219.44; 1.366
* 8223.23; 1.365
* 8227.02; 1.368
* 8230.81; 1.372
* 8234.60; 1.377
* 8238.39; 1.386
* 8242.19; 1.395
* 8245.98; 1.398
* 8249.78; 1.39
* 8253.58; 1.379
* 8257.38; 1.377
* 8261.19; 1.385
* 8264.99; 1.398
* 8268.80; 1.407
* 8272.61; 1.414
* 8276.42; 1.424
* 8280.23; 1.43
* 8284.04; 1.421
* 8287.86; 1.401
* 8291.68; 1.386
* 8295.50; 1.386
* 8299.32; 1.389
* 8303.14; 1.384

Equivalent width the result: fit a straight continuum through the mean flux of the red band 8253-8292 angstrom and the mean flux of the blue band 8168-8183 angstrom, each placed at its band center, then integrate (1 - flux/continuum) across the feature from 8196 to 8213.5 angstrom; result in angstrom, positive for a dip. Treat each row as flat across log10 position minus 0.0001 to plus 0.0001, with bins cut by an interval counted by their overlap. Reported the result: 0.5 angstrom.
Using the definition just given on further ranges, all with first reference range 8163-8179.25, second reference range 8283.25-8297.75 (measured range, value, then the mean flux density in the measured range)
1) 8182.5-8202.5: 1.5 angstrom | 1.28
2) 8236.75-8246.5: 0.0 angstrom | 1.39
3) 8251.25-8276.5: -0.1 angstrom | 1.4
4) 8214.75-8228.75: 0.2 angstrom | 1.37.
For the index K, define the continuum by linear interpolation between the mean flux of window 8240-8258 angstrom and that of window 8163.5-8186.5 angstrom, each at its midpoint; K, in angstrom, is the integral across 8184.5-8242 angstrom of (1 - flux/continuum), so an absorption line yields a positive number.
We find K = 1.3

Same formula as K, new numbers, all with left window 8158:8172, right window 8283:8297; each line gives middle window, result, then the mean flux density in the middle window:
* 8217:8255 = 0.3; 1.38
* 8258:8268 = 0.0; 1.39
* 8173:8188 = 0.6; 1.33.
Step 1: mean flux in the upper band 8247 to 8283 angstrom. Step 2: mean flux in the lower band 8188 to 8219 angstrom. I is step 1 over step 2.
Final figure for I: 1.06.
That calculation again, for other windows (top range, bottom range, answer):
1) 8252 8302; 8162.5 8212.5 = 1.05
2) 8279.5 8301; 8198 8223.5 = 1.03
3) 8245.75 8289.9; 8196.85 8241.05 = 1.03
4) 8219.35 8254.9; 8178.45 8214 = 1.05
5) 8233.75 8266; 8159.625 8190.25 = 1.03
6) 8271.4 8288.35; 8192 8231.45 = 1.06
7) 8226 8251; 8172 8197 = 1.06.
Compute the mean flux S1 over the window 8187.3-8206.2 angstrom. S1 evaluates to 1.29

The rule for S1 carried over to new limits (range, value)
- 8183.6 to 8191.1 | 1.28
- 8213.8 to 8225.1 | 1.37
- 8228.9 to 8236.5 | 1.38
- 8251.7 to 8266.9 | 1.38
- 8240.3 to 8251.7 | 1.39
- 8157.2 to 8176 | 1.38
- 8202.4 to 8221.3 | 1.37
